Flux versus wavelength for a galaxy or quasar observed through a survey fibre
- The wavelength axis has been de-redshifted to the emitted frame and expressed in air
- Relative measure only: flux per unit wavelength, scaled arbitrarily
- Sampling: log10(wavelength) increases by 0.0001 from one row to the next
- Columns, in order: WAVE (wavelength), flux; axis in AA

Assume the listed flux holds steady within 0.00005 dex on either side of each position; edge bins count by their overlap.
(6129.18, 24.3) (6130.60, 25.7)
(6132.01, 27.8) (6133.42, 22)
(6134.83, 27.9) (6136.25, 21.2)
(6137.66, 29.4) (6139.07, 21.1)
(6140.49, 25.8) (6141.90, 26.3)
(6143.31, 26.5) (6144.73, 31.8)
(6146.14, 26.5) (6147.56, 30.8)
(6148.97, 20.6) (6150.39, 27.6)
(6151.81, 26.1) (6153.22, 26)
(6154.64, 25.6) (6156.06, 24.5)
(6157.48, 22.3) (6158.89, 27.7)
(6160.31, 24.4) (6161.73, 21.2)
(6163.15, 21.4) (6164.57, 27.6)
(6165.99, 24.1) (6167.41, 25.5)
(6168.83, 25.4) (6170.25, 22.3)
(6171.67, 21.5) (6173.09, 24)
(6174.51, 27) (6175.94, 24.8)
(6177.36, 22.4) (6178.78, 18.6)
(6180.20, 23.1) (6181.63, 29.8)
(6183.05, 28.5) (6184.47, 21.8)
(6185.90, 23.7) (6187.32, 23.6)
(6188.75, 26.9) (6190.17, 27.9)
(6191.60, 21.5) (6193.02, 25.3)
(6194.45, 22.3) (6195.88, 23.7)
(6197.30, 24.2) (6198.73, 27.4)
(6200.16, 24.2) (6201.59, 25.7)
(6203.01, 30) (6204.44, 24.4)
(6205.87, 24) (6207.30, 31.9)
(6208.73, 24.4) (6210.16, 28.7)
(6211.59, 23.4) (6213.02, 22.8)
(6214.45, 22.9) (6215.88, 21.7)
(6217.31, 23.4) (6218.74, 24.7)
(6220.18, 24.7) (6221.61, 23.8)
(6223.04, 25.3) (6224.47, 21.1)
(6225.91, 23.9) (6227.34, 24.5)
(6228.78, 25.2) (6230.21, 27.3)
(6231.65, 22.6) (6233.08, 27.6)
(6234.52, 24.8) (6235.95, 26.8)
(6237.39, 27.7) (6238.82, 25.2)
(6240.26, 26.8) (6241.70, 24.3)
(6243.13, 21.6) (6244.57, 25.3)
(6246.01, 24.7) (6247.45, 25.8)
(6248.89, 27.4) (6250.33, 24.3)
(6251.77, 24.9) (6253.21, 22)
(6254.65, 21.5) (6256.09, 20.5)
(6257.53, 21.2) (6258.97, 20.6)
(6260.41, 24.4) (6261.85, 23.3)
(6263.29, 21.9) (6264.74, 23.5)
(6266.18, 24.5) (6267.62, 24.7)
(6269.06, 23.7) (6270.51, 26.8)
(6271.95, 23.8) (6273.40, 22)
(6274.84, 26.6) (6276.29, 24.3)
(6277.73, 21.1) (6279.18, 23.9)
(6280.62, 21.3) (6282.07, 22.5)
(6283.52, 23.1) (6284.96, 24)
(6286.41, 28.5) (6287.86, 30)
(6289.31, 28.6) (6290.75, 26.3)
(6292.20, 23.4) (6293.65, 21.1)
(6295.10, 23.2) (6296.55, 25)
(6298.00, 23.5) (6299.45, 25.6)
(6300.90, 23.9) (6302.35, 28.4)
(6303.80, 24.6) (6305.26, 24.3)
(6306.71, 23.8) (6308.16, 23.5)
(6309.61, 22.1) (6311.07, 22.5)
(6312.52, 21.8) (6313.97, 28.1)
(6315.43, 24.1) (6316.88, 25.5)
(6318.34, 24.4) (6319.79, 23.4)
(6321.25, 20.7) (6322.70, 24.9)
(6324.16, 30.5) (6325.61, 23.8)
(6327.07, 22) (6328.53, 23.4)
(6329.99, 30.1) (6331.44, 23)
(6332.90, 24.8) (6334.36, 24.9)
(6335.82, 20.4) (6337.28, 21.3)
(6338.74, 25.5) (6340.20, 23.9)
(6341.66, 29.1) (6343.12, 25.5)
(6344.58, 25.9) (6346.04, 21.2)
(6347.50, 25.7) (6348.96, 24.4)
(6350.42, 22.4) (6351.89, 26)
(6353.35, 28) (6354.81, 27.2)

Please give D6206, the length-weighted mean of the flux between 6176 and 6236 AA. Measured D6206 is 24.8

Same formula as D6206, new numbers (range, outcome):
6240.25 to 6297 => 24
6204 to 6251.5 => 24.9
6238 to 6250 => 25.1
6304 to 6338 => 24.1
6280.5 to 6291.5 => 25.8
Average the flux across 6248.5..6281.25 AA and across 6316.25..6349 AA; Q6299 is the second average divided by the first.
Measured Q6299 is 1.05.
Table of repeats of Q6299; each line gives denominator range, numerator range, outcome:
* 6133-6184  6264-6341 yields 0.97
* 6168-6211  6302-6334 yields 0.98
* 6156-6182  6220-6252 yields 1.04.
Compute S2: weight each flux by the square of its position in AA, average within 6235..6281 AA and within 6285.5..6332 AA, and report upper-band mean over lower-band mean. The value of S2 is 1.05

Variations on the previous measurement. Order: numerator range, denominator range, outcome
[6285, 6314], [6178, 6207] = 1.03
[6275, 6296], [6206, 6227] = 1.02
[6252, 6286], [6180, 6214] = 0.93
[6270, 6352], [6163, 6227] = 1.03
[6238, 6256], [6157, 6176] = 1.03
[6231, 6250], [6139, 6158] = 1.01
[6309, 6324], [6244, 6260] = 1.04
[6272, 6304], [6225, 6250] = 0.99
